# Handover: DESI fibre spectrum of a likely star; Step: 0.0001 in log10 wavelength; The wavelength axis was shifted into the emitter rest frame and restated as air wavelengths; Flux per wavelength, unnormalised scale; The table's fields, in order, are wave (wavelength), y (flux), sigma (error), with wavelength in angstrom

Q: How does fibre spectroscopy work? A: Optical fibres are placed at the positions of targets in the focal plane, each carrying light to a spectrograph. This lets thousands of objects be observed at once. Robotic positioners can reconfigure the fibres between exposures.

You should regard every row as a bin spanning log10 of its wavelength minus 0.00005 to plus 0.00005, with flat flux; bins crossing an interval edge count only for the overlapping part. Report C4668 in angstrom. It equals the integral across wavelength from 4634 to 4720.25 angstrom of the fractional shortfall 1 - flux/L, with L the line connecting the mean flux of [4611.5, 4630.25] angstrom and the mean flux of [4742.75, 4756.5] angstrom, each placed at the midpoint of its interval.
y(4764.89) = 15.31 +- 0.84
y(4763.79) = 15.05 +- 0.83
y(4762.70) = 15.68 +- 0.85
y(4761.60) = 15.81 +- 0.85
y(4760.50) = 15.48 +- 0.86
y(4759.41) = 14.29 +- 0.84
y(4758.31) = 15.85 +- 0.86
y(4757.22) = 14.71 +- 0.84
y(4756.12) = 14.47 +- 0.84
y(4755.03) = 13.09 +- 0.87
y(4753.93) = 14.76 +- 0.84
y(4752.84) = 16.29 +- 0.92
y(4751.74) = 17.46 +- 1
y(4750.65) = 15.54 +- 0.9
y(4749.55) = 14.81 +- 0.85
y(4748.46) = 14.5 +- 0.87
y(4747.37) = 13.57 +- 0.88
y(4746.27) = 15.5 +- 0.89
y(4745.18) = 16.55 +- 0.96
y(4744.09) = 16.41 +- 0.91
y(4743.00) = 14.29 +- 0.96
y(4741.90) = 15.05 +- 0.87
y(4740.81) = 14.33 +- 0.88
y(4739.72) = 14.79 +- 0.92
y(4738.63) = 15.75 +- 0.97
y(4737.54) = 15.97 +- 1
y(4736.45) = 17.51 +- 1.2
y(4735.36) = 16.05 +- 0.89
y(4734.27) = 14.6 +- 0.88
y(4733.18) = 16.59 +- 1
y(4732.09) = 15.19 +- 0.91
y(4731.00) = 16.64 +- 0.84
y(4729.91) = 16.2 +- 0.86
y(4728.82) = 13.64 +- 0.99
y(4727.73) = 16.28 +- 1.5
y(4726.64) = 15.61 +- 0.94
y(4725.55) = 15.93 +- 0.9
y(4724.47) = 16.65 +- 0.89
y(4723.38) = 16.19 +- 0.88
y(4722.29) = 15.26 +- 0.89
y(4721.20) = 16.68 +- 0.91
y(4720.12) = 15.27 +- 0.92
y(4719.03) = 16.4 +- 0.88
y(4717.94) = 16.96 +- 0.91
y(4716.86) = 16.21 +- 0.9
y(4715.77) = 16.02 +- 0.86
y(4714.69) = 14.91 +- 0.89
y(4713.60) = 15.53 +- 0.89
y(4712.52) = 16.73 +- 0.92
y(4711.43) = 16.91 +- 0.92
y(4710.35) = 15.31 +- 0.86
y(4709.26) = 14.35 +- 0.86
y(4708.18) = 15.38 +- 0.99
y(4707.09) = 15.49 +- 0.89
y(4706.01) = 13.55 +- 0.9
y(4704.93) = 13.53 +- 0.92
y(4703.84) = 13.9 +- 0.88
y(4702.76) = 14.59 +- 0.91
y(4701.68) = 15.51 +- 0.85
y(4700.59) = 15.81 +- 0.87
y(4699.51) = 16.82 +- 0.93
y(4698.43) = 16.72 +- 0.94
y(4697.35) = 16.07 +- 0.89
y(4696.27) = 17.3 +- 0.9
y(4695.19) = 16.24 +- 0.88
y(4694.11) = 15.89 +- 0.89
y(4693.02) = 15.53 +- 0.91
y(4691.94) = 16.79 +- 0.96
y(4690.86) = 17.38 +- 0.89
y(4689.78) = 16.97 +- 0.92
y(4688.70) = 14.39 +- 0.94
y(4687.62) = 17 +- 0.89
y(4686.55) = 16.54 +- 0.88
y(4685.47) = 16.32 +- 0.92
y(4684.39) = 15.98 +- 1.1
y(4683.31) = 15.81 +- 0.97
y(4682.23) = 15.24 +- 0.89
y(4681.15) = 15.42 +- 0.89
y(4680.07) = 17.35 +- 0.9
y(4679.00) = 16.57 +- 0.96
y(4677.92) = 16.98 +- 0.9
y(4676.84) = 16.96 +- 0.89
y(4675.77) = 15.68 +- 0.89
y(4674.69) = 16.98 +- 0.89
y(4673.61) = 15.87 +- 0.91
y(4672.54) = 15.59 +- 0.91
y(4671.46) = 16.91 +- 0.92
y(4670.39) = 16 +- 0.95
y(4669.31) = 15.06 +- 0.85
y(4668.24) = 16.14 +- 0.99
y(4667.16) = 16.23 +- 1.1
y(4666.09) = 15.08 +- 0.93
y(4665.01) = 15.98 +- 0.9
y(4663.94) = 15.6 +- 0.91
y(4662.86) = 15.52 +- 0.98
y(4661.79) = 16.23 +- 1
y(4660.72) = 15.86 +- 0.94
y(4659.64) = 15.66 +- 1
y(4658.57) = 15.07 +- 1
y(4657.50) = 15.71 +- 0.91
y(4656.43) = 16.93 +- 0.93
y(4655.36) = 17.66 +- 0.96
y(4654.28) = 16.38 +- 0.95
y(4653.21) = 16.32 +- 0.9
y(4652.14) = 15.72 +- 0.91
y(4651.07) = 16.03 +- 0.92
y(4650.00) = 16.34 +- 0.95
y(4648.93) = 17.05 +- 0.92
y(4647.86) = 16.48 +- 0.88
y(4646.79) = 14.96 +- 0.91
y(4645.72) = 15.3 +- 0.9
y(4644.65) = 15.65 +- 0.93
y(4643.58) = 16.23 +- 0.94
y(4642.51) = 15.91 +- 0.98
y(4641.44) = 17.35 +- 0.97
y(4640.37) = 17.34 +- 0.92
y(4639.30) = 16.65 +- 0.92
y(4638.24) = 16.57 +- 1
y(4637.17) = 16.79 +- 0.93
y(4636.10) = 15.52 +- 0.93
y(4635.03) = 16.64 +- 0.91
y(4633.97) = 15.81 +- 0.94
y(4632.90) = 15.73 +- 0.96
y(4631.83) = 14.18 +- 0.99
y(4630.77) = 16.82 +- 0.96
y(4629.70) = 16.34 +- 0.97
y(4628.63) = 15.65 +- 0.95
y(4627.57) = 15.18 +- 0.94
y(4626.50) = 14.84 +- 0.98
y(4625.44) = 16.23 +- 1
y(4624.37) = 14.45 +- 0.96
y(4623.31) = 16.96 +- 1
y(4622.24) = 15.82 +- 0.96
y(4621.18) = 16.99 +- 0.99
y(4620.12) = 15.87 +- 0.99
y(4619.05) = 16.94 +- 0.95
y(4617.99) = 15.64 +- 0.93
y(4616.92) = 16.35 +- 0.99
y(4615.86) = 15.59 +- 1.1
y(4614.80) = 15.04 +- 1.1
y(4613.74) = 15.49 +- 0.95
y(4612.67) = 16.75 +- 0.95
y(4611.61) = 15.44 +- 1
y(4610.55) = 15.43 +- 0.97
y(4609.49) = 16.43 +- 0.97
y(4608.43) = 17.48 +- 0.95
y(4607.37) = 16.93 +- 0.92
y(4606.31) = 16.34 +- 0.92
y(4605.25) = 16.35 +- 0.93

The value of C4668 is -2.45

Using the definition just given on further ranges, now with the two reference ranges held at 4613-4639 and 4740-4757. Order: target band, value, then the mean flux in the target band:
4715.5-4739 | -1.2 angstrom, 16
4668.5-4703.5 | -1.5 angstrom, 16.2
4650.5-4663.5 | -0.3 angstrom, 16.1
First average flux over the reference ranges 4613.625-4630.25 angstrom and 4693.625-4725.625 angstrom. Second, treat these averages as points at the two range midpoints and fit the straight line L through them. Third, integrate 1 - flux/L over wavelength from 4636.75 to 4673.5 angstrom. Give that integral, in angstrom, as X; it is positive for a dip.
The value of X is -0.7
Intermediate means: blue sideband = 15.8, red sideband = 15.7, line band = 16.1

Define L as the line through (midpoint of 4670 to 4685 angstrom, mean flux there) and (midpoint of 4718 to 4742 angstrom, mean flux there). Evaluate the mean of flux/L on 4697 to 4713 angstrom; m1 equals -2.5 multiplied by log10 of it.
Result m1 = 0.04 mag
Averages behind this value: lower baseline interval 16.2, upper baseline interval 15.8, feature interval 15.4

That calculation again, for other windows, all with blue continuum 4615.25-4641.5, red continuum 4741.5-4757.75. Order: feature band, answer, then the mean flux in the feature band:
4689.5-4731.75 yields -0.03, 15.8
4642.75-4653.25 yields -0.01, 16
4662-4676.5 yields -0.01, 15.9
